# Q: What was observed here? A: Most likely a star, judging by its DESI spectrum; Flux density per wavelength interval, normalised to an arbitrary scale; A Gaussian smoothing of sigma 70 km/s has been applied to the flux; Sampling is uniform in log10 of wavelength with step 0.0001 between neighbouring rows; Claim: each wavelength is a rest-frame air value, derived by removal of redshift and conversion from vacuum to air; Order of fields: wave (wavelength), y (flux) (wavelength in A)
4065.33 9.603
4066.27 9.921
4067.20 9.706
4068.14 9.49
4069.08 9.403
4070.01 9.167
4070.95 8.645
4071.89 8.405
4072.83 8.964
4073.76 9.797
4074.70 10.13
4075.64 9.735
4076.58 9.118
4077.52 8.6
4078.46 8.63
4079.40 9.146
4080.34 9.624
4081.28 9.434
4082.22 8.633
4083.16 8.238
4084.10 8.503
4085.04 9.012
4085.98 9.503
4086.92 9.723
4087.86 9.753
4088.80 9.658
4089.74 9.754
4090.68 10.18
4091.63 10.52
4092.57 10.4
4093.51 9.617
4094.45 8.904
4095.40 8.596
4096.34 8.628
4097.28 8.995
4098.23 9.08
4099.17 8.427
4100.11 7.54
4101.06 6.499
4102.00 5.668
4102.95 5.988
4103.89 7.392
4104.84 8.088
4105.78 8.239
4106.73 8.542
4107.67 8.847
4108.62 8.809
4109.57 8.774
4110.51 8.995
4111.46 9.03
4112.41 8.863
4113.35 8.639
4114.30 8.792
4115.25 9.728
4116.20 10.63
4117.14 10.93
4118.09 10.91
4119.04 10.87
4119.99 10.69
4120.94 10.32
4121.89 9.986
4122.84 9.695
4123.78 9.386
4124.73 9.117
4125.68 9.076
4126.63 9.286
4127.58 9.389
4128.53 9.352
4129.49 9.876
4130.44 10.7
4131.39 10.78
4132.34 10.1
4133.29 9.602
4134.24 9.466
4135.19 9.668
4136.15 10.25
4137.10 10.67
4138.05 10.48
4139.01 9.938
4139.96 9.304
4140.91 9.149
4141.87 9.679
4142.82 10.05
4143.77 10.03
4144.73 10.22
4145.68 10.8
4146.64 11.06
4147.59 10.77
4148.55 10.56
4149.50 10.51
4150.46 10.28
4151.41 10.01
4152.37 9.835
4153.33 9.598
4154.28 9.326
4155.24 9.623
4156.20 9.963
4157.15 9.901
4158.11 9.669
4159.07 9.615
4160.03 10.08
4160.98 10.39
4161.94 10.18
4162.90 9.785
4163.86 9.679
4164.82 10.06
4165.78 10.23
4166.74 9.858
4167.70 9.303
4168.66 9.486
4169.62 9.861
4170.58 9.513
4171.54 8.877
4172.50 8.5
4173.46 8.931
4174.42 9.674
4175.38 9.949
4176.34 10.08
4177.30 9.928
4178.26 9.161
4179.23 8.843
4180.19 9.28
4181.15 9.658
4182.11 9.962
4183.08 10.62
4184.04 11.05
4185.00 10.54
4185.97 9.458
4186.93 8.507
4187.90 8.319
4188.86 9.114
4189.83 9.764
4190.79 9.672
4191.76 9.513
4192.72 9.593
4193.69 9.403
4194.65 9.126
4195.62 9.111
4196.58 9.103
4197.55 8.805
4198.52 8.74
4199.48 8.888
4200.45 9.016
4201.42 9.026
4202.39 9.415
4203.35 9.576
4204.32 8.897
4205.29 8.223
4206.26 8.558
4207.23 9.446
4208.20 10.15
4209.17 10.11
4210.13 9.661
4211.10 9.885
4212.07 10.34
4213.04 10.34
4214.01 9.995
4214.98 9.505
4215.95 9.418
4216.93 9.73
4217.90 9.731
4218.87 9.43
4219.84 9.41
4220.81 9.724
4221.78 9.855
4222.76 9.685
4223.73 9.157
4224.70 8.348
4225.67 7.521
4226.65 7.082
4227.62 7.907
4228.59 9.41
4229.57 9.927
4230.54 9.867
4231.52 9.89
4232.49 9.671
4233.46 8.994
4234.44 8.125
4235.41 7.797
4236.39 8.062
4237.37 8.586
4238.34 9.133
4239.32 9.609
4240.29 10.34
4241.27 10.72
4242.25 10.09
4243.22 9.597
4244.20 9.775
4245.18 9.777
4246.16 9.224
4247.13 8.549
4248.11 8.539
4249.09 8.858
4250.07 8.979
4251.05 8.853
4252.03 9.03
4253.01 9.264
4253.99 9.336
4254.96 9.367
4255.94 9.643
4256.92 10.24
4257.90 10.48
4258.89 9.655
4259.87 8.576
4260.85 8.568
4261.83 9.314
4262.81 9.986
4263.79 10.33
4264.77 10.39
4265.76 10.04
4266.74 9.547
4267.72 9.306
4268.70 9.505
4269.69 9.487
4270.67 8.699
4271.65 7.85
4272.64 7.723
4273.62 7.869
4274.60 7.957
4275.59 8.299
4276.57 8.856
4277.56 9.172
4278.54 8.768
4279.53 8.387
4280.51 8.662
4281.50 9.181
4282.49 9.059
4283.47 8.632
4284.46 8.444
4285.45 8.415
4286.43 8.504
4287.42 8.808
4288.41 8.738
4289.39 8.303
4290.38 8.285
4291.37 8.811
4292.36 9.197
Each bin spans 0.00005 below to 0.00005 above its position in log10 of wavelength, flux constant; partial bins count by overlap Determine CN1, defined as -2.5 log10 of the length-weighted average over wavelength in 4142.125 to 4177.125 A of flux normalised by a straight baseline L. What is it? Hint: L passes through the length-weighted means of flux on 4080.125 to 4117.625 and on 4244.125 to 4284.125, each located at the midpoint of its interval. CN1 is -0.11 mag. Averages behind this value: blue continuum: 8.88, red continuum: 9.1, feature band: 9.9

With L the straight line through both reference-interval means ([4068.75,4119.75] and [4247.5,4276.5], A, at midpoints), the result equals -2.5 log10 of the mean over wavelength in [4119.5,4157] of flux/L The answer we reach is -0.10 mag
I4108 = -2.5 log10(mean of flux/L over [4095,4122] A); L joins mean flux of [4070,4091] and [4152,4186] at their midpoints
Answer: 0.07 mag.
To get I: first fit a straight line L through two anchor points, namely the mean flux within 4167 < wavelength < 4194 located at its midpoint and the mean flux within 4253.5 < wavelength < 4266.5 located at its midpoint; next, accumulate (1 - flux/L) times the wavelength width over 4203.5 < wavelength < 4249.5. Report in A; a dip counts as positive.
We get 1.55 A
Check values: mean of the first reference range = 9.52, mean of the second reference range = 9.69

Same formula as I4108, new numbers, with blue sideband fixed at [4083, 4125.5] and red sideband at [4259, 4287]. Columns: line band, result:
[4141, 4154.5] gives -0.13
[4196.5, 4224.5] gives -0.05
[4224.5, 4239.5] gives 0.03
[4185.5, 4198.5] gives -0.02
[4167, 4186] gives -0.07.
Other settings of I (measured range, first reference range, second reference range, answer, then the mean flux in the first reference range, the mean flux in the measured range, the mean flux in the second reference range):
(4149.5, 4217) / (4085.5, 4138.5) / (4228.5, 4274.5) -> -2.0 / 9.31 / 9.57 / 9.28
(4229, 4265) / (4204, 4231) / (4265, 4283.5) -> -1.2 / 9.33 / 9.38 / 8.82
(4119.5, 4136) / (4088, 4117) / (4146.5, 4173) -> -1.0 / 8.77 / 9.8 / 9.86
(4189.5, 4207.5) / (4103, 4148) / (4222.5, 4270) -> 0.5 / 9.65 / 9.14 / 9.27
